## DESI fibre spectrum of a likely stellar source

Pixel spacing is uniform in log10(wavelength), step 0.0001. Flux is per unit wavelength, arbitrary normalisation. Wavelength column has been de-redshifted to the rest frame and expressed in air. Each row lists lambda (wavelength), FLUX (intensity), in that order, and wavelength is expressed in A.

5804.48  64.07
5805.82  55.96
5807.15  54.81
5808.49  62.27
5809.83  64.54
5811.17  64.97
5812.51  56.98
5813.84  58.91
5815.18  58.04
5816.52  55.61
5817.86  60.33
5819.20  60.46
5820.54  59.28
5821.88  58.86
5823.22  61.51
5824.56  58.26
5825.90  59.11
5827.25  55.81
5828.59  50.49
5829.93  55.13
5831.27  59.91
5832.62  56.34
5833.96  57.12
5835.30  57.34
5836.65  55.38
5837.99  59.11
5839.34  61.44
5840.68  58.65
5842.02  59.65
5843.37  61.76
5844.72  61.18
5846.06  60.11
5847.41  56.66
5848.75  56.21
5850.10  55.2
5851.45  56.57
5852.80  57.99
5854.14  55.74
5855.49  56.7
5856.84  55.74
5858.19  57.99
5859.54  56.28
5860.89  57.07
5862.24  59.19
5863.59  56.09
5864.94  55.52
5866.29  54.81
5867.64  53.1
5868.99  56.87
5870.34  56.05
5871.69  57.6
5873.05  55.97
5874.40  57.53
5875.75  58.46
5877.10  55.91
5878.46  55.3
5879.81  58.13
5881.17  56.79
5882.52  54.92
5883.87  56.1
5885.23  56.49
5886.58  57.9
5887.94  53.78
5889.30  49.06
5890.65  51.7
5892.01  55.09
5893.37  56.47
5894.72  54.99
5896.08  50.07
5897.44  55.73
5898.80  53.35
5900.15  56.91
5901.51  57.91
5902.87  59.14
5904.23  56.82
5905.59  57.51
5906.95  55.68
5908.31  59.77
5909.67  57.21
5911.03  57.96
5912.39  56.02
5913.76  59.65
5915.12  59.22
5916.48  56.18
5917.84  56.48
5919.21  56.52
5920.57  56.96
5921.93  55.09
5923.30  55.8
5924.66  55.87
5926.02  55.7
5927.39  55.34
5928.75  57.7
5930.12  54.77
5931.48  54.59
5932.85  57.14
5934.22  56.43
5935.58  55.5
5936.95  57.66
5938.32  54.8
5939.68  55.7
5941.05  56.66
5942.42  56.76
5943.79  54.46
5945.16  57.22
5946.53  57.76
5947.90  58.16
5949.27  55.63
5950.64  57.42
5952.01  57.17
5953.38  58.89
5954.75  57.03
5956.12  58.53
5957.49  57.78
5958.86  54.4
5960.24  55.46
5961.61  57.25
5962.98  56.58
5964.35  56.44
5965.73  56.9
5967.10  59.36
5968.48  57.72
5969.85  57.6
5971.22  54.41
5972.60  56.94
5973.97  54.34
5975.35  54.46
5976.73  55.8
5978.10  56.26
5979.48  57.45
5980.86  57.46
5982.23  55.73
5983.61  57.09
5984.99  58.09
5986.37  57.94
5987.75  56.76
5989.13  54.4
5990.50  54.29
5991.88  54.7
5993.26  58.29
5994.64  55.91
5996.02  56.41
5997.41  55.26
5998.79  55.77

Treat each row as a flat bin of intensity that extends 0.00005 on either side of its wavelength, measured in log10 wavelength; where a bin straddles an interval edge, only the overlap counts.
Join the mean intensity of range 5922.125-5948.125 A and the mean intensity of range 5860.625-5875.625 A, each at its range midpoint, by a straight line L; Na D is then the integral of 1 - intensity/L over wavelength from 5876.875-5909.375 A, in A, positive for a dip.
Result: 0.4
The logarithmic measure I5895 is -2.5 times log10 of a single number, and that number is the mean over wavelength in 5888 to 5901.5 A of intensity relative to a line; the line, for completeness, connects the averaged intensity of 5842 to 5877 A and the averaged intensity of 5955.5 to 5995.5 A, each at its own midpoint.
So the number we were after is 0.06 mag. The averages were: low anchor 57.1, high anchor 56.5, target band 53.9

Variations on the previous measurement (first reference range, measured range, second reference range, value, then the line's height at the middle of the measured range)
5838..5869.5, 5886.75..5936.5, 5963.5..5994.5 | 0.02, 57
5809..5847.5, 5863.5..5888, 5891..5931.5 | 0.02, 57.4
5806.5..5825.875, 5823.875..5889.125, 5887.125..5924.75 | 0.02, 58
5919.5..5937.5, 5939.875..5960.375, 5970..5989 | -0.01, 56.2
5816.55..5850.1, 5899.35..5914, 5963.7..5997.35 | -0.01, 57.3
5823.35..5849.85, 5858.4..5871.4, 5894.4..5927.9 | 0.02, 57.4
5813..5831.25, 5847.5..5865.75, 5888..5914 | 0.01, 57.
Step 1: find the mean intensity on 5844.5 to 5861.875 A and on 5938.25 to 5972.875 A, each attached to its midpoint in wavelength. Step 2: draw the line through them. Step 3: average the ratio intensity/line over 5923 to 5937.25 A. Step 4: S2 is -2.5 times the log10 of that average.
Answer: 0.02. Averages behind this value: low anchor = 57.1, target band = 56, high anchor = 56.8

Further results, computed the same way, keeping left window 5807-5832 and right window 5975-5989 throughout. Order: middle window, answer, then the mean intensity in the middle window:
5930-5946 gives 0.02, 56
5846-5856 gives 0.03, 56.7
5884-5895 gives 0.06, 54.5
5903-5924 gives 0.01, 57.2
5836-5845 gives -0.02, 59.5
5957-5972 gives 0.00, 56.7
